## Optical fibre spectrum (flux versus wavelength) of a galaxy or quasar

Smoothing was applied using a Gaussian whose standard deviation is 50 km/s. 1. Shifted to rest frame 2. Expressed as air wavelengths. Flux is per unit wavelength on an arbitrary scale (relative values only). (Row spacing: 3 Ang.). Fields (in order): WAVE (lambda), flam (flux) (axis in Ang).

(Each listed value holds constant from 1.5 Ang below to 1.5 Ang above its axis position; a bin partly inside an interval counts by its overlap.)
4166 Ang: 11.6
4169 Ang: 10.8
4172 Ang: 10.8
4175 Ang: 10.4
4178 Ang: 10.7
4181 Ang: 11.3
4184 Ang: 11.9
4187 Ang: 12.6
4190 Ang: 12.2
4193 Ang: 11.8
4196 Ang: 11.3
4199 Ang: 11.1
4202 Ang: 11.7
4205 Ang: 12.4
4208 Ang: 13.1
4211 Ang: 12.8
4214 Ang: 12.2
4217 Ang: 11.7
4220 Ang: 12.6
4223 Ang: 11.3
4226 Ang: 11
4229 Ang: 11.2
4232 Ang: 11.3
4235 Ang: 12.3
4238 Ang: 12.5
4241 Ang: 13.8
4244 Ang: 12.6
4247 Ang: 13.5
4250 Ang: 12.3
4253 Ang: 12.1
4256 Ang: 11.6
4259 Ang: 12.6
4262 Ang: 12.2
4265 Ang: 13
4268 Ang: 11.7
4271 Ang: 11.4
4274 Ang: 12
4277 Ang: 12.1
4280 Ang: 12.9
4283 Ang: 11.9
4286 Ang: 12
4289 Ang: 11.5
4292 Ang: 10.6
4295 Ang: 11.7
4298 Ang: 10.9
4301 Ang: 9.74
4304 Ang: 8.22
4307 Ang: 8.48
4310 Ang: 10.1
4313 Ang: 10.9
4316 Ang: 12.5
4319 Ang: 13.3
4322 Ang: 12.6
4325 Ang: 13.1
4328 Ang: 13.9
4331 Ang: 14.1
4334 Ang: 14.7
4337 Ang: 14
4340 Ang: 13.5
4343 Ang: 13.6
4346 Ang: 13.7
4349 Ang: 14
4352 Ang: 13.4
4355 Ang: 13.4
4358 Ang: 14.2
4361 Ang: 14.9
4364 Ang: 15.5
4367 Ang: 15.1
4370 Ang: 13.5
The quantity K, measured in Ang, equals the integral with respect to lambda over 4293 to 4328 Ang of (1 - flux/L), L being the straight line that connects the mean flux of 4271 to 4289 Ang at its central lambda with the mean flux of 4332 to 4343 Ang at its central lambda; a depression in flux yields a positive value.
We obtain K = 5.2 Ang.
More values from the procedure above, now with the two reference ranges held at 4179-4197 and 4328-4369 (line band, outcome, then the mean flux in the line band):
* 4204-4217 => -0.4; 12.5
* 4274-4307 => 5.5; 11.1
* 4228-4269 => 1.1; 12.4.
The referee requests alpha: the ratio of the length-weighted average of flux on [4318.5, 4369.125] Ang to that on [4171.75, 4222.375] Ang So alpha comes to 1.18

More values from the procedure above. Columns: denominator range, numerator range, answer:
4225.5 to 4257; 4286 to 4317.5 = 0.86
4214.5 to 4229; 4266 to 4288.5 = 1.03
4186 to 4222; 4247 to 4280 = 1.01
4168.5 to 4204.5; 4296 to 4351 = 1.08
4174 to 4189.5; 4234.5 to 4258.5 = 1.10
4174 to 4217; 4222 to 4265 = 1.03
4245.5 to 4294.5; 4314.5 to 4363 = 1.13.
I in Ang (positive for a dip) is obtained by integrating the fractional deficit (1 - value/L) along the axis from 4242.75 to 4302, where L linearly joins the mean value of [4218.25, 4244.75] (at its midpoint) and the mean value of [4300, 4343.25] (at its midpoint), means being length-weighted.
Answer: 0.8 Ang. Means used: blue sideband 12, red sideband 12.2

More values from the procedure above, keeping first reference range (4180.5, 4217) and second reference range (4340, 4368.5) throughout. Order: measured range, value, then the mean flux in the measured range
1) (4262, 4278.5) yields 1.22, 12.1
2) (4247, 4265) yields 0.67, 12.3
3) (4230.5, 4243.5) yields 0.08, 12.5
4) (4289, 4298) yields 1.46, 11.2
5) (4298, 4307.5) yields 3.02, 9.18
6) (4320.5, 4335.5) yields 0.14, 13.7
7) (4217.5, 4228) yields 0.63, 11.6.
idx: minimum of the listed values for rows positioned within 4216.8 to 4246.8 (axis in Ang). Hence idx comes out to 11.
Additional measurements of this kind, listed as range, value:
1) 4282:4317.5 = 8.22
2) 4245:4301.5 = 9.74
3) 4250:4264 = 11.6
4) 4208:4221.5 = 11.7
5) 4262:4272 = 11.4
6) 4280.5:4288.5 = 11.9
